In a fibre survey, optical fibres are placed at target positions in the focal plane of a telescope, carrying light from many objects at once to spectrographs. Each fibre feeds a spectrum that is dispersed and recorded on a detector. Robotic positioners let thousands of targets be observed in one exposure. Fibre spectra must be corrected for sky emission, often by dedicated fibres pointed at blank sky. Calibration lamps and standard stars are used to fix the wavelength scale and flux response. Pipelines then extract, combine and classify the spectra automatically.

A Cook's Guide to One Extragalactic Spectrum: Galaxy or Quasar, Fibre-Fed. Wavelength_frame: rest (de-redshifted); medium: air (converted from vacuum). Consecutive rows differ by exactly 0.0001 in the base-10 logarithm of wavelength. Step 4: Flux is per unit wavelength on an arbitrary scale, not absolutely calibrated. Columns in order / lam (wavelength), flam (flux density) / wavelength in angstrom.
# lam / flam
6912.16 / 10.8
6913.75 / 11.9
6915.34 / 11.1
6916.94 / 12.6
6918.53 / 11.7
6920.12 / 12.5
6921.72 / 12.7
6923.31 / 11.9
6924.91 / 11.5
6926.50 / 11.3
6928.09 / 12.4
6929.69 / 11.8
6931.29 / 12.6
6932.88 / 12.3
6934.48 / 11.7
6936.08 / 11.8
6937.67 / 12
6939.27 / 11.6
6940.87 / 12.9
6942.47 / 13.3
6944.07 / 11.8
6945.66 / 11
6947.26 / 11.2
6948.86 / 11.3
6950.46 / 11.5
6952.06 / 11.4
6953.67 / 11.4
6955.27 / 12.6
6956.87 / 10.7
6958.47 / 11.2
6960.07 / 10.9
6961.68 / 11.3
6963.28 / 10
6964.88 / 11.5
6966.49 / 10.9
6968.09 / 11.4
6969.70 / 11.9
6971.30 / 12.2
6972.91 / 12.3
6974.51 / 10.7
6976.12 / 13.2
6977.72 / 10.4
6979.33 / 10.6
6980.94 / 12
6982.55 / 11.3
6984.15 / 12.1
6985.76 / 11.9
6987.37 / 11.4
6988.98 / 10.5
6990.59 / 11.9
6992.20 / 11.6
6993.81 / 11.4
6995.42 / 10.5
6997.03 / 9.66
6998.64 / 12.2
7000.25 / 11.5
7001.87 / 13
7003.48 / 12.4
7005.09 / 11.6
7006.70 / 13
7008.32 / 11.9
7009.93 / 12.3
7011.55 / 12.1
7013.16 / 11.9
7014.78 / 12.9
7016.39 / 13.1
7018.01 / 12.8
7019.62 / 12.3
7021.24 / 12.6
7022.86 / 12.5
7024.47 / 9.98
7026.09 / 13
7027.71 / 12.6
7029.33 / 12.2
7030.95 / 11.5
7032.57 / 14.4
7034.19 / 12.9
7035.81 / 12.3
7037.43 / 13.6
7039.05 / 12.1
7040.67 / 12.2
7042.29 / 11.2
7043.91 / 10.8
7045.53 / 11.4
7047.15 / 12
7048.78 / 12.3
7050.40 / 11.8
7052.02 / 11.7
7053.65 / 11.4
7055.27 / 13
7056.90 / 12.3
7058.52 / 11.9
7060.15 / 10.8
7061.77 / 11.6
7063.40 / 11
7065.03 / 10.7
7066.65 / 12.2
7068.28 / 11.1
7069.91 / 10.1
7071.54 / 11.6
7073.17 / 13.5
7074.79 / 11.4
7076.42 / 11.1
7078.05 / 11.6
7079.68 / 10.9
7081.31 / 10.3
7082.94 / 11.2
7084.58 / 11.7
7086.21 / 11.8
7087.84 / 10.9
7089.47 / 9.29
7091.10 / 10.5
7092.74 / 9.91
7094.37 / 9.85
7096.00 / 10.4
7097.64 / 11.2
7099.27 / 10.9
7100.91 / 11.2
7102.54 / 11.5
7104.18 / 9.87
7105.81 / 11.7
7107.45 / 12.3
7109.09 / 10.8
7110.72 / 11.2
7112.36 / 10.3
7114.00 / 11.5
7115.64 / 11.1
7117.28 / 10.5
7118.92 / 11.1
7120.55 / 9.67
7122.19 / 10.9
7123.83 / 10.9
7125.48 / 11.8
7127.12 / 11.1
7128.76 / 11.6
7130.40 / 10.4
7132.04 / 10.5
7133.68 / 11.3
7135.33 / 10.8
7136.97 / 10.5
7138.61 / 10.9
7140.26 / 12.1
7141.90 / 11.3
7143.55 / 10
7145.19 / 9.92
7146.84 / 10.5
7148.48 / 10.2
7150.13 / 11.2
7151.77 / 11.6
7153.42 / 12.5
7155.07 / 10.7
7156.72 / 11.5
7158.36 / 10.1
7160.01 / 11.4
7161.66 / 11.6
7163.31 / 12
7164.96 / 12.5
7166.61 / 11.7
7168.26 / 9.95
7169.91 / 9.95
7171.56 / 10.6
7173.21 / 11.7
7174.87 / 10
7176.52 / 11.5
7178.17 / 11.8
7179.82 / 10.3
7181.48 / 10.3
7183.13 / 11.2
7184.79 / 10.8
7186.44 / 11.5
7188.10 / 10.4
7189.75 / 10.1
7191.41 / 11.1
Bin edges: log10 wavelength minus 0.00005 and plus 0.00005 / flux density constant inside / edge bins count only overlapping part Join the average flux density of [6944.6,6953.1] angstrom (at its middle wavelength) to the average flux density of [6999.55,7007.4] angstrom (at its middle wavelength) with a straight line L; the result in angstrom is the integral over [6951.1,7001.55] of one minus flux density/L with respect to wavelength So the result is 1.7 angstrom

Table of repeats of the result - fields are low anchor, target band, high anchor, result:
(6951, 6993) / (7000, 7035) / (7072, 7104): -3.5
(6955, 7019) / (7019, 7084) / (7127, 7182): -2.3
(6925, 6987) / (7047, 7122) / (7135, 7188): 0.5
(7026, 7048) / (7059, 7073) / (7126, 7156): 0.8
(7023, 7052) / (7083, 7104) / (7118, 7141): 1.2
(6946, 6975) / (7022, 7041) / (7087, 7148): -2.3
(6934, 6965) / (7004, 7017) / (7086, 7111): -1.3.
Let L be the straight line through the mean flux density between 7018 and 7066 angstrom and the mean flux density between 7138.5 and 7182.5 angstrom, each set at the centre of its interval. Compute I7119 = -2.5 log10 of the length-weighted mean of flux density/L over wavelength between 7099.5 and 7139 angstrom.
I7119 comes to 0.04 mag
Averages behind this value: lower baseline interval 12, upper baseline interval 11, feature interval 11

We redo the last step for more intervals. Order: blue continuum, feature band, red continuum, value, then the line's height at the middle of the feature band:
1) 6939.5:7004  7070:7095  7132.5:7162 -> 0.017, 11.2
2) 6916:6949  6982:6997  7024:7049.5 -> 0.073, 12.1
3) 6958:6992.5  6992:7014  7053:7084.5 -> -0.034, 11.4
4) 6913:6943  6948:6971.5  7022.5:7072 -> 0.065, 12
